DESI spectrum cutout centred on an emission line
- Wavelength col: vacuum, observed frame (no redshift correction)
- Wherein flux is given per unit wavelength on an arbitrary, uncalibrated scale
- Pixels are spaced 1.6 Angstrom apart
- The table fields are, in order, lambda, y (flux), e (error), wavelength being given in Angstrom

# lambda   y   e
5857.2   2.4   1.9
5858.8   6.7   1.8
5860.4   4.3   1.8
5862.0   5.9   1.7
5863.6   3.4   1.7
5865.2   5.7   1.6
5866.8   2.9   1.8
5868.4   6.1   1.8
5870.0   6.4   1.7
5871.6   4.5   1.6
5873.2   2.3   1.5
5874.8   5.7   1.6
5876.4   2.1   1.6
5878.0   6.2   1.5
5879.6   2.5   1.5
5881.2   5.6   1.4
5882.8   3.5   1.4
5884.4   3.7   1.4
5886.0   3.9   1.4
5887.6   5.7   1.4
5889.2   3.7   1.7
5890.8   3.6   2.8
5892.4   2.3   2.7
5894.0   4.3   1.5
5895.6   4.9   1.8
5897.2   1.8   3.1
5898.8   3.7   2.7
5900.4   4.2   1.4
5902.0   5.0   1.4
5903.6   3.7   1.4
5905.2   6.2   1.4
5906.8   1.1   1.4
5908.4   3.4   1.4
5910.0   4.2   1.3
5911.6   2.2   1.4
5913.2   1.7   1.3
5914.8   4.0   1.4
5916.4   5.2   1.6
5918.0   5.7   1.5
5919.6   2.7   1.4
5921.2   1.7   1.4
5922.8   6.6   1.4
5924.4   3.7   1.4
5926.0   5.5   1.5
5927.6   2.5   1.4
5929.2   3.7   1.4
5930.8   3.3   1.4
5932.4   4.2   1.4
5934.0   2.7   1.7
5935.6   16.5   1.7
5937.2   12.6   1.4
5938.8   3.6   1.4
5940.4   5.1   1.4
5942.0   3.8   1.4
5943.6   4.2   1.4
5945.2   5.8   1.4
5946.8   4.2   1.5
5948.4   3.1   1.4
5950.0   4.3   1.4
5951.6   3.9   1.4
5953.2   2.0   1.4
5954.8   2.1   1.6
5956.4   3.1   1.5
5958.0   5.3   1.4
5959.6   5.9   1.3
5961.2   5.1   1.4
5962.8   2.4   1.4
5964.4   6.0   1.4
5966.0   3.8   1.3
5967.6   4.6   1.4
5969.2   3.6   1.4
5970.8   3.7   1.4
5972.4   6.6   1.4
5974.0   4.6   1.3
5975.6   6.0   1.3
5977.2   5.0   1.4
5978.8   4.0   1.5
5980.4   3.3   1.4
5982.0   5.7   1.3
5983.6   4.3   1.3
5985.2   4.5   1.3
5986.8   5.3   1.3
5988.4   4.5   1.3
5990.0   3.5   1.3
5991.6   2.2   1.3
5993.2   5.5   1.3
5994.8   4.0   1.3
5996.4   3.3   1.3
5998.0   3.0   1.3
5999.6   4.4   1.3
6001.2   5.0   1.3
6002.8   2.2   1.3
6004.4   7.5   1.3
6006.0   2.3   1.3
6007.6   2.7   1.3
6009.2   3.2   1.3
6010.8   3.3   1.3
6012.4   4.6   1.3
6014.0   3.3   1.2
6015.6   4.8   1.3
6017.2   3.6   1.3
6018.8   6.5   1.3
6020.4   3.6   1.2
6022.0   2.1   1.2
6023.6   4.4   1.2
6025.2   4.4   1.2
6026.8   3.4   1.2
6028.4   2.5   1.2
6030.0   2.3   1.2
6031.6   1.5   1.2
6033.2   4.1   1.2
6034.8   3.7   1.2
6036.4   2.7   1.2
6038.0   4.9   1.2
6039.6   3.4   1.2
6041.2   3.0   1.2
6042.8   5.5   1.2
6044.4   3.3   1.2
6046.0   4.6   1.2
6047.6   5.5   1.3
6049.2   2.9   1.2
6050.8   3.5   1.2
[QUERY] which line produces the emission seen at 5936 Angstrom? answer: Hbeta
